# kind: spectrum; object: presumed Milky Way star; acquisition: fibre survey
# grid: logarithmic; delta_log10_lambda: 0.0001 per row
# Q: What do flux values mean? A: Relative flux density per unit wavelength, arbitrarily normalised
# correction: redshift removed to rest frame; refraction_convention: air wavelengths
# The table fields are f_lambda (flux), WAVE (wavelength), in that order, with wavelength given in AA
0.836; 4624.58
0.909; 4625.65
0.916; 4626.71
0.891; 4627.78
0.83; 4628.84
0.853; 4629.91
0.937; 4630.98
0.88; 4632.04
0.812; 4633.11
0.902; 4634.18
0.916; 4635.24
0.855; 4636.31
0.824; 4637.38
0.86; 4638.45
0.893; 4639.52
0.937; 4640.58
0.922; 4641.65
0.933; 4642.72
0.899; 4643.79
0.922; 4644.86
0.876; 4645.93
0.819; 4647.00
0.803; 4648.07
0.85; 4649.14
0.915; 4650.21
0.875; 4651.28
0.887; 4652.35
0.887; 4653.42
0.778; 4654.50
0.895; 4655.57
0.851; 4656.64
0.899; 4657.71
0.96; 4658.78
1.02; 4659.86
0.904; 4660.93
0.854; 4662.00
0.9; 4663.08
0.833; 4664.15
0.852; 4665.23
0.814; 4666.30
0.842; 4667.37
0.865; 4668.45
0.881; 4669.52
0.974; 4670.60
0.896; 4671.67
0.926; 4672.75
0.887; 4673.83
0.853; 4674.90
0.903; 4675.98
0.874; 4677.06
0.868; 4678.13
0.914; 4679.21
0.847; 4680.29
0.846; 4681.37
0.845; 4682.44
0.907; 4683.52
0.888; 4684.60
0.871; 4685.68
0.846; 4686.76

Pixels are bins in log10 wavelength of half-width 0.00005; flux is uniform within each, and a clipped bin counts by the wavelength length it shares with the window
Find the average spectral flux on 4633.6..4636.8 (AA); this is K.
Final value 0.891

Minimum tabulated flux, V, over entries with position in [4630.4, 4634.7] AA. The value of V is 0.812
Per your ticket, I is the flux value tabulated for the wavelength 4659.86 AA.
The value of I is 1.02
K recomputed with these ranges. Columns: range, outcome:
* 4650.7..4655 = 0.857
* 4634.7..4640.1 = 0.871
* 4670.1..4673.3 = 0.931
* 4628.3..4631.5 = 0.873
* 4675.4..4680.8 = 0.88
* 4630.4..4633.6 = 0.877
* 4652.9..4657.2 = 0.852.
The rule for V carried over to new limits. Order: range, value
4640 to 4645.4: 0.899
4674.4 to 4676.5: 0.853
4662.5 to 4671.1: 0.814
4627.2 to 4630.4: 0.83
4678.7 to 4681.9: 0.846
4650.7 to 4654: 0.875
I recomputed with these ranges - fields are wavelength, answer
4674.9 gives 0.853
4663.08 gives 0.9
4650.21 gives 0.915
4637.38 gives 0.824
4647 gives 0.819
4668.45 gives 0.865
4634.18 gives 0.902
